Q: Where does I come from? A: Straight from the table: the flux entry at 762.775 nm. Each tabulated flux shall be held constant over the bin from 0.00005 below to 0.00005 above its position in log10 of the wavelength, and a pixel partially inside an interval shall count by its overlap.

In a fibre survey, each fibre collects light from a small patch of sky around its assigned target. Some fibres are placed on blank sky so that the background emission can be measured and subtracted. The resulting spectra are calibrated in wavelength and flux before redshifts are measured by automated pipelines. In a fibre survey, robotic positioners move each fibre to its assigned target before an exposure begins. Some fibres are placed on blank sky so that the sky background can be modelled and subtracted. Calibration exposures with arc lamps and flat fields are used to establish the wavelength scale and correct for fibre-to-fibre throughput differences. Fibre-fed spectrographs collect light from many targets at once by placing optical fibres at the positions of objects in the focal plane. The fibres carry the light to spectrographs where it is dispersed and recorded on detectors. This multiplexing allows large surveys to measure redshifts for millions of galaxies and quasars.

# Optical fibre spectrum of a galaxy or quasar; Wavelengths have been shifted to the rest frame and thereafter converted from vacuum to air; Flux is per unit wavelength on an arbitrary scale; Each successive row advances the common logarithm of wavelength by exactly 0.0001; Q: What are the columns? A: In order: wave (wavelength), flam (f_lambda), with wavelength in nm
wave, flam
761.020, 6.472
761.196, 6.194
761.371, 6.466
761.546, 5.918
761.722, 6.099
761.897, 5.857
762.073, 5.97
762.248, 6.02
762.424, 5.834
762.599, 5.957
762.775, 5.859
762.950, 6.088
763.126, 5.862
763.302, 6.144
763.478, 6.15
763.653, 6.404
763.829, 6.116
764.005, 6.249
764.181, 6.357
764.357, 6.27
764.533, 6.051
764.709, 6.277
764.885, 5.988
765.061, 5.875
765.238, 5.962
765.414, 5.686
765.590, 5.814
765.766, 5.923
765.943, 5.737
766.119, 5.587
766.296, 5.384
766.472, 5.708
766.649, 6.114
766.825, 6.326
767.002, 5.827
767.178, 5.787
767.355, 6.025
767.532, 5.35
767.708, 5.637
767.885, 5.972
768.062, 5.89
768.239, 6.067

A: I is 5.859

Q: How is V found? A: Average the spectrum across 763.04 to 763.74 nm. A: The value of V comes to 6.14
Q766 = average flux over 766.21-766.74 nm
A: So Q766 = 5.75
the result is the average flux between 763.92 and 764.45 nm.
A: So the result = 6.29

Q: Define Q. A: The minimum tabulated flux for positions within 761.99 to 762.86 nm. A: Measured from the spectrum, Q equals 5.834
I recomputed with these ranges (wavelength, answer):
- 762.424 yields 5.834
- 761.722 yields 6.099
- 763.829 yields 6.116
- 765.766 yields 5.923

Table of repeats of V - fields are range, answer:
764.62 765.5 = 5.96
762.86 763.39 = 6.03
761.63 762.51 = 5.95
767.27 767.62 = 5.69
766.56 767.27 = 6.01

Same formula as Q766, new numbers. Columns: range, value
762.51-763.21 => 5.95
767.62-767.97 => 5.81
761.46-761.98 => 5.96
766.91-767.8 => 5.73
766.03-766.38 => 5.48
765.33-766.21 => 5.75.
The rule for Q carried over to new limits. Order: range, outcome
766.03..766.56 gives 5.384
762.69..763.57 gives 5.859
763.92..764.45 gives 6.249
